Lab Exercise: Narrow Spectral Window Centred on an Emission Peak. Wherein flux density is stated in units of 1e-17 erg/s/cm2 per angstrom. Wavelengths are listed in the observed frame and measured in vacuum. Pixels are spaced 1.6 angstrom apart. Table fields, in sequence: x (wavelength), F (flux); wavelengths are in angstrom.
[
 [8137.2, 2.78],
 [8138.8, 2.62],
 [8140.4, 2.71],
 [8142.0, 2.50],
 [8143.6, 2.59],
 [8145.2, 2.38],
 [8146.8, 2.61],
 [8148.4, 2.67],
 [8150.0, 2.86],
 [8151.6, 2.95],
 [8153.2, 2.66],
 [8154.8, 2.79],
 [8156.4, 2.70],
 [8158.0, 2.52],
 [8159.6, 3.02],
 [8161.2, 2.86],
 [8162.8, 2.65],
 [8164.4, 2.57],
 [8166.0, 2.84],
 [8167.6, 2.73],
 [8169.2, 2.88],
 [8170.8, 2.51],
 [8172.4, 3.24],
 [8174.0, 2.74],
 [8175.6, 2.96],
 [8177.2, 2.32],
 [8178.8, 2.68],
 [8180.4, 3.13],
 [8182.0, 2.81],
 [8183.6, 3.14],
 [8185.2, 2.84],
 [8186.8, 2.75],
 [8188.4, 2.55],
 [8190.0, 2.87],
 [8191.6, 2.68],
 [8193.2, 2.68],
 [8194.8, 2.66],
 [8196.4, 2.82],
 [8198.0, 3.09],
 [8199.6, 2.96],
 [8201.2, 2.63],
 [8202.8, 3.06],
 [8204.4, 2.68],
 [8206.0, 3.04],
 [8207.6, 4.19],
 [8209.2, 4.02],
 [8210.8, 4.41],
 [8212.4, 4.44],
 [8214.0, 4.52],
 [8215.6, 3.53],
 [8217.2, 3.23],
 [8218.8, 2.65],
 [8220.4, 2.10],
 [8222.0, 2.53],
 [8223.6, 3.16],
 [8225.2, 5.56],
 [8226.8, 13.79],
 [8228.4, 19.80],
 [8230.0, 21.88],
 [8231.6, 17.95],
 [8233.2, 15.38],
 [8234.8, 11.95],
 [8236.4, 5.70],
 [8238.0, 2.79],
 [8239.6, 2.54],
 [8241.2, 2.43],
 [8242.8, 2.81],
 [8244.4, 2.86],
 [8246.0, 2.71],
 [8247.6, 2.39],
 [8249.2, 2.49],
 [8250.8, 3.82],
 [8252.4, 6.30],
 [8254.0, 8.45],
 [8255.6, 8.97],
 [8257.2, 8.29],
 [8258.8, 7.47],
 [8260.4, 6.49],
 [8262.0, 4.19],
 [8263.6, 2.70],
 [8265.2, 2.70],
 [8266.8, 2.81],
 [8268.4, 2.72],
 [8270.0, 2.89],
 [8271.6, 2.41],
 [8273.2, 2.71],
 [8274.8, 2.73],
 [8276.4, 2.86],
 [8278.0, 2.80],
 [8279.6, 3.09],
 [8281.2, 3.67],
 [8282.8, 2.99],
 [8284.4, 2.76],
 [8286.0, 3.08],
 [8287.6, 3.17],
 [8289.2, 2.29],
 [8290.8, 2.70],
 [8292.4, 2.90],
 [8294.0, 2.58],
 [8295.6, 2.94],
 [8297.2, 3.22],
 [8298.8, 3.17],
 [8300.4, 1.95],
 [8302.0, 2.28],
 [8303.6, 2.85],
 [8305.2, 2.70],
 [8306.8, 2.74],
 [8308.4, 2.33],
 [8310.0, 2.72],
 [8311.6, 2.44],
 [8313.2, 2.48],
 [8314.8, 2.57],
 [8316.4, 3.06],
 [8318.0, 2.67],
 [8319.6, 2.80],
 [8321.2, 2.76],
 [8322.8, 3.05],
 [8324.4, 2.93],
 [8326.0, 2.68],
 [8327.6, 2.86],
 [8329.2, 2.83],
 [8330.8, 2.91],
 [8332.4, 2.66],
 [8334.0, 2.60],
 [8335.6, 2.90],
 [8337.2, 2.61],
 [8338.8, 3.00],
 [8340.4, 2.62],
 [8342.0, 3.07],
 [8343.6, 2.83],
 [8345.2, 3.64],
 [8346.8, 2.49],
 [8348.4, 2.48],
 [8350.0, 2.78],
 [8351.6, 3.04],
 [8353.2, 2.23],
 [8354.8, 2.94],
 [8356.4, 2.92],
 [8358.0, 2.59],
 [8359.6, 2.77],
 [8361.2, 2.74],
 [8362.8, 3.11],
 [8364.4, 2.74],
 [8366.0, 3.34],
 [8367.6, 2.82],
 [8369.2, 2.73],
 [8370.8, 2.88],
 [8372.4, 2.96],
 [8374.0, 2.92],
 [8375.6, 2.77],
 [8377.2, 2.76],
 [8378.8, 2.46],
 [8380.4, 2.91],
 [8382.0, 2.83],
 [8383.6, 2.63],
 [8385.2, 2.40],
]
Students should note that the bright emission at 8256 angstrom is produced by [N II] 6583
